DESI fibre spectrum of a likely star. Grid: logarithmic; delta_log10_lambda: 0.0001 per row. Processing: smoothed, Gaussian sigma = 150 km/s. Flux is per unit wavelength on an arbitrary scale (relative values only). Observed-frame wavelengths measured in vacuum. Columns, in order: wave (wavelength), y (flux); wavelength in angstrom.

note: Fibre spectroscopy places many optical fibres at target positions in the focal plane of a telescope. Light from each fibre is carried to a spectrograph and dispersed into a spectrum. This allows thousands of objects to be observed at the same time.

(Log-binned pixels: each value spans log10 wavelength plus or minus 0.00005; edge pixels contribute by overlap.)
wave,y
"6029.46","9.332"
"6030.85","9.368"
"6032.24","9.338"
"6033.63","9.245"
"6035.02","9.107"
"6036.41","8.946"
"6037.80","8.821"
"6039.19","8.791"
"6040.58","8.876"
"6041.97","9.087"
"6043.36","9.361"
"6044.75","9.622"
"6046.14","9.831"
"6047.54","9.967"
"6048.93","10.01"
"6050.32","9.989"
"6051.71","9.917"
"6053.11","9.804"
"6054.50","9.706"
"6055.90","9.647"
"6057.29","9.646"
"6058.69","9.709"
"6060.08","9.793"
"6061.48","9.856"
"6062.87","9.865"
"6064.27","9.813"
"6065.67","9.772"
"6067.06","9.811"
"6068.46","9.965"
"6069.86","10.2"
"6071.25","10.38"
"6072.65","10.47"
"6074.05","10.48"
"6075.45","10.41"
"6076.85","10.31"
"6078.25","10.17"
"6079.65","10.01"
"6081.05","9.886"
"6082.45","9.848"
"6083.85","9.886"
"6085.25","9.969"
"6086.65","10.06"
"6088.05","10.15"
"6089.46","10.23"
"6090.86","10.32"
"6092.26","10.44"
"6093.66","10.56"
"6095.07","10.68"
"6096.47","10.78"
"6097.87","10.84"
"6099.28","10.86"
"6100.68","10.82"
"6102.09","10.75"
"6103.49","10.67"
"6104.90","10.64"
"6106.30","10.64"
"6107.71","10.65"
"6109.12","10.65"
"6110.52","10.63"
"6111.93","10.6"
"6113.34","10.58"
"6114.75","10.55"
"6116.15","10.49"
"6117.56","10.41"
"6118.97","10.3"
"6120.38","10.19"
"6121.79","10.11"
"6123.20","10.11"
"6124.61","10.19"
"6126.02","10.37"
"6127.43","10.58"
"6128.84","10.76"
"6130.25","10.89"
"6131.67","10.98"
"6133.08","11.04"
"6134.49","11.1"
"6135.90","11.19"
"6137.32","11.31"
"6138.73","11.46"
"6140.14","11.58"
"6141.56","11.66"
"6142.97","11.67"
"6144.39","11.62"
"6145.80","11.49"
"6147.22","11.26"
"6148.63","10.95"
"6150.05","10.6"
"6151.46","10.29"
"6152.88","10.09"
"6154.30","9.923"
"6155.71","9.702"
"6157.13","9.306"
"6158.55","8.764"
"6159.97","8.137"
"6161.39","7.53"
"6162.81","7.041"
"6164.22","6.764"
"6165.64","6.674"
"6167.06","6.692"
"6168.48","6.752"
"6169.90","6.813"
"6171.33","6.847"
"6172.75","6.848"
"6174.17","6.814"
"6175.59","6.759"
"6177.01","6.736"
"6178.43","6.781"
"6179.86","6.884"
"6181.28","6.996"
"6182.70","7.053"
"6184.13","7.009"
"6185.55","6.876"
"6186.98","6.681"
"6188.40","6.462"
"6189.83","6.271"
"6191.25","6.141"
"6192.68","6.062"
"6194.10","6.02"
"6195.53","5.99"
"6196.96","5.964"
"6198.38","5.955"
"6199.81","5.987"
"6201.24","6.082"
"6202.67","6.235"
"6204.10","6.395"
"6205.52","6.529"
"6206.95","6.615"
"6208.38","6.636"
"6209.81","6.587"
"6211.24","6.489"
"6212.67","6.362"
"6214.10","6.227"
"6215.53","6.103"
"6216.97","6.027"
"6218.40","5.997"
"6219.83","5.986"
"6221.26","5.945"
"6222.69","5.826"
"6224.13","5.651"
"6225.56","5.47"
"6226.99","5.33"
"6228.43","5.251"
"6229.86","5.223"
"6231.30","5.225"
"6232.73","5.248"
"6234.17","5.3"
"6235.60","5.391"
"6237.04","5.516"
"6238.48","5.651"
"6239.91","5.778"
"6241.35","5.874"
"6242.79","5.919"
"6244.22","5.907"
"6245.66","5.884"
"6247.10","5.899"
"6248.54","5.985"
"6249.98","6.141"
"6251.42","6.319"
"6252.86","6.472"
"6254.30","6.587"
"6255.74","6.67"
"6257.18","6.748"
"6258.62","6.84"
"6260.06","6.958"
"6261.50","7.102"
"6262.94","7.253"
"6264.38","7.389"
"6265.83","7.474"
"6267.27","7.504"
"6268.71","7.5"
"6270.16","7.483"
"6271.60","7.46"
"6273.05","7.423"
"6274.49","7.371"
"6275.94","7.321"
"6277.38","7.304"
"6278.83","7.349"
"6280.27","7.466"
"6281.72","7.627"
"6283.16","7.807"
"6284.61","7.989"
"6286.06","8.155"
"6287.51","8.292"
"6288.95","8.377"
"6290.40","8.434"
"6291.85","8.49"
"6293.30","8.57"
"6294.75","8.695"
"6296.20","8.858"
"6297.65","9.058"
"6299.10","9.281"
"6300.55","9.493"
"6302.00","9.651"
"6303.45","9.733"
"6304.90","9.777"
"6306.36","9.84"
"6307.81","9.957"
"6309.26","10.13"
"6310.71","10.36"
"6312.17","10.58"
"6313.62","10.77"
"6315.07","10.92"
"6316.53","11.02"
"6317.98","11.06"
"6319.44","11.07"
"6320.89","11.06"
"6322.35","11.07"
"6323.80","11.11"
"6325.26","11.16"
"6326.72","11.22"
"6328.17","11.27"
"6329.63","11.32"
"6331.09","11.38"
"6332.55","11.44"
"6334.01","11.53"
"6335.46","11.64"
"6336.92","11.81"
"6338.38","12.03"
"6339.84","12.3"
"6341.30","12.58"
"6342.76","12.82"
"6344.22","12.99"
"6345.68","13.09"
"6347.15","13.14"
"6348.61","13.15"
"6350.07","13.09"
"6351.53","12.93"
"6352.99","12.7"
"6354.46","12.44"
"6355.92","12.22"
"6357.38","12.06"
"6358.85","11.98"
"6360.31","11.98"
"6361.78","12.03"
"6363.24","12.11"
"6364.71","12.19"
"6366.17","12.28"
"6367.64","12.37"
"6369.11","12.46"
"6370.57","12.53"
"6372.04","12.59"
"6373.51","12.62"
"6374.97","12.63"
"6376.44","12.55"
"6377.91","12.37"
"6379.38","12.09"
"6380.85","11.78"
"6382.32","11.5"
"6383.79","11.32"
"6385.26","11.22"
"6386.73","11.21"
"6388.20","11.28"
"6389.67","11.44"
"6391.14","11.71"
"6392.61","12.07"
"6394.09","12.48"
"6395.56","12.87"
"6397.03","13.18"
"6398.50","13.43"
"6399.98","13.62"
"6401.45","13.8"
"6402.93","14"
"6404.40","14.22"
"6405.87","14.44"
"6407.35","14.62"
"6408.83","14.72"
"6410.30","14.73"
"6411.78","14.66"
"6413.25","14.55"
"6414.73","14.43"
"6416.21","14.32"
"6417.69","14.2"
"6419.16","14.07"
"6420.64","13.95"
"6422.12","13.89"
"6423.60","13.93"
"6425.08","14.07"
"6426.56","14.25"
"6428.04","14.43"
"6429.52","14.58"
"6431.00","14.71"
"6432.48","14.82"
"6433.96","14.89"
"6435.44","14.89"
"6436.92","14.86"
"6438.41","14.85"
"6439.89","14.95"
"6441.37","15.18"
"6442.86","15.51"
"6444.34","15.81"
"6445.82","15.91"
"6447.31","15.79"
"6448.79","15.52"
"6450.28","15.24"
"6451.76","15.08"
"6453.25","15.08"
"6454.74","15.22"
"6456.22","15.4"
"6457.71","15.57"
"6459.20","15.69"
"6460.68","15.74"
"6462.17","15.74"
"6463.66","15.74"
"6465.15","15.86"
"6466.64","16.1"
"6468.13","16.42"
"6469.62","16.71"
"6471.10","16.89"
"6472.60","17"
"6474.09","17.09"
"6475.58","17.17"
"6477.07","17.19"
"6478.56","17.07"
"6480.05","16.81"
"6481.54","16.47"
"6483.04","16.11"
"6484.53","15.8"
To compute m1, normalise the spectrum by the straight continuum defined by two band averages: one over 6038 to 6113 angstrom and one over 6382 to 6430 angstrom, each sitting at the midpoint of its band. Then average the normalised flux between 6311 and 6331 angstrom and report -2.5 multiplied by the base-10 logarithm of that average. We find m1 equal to 0.14 mag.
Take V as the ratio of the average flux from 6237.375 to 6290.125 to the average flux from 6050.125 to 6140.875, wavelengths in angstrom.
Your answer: 0.67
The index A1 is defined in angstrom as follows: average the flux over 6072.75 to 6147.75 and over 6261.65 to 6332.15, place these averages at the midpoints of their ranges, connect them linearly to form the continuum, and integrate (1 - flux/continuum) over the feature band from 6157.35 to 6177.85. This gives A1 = 6.1 angstrom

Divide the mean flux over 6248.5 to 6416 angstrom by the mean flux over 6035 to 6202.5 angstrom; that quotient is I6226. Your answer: 1.15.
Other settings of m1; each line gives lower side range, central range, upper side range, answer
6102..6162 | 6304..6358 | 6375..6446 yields 0.11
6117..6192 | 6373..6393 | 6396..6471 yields 0.17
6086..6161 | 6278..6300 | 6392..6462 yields 0.47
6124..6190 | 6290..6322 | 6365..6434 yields 0.17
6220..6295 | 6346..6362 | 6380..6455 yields -0.13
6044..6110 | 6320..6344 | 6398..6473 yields 0.17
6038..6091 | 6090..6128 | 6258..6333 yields -0.09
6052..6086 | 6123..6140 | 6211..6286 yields -0.24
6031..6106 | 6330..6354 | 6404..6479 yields 0.12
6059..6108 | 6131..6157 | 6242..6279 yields -0.20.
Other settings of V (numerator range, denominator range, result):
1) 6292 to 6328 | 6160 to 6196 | 1.51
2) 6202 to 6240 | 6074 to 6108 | 0.57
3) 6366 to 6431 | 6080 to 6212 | 1.47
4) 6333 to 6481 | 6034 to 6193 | 1.46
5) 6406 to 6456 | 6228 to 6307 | 2.04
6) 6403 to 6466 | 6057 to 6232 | 1.70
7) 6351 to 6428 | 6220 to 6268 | 2.12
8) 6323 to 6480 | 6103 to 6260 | 1.75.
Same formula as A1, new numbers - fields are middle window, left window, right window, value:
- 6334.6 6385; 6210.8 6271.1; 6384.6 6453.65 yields -4.0 angstrom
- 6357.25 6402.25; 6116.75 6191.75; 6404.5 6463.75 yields 4.9 angstrom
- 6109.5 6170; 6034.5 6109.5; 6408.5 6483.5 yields 5.3 angstrom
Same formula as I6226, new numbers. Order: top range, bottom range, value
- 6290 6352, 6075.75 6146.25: 1.03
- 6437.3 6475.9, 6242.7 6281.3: 2.29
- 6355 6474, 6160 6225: 2.15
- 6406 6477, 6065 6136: 1.46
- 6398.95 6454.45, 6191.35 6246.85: 2.48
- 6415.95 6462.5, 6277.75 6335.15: 1.53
